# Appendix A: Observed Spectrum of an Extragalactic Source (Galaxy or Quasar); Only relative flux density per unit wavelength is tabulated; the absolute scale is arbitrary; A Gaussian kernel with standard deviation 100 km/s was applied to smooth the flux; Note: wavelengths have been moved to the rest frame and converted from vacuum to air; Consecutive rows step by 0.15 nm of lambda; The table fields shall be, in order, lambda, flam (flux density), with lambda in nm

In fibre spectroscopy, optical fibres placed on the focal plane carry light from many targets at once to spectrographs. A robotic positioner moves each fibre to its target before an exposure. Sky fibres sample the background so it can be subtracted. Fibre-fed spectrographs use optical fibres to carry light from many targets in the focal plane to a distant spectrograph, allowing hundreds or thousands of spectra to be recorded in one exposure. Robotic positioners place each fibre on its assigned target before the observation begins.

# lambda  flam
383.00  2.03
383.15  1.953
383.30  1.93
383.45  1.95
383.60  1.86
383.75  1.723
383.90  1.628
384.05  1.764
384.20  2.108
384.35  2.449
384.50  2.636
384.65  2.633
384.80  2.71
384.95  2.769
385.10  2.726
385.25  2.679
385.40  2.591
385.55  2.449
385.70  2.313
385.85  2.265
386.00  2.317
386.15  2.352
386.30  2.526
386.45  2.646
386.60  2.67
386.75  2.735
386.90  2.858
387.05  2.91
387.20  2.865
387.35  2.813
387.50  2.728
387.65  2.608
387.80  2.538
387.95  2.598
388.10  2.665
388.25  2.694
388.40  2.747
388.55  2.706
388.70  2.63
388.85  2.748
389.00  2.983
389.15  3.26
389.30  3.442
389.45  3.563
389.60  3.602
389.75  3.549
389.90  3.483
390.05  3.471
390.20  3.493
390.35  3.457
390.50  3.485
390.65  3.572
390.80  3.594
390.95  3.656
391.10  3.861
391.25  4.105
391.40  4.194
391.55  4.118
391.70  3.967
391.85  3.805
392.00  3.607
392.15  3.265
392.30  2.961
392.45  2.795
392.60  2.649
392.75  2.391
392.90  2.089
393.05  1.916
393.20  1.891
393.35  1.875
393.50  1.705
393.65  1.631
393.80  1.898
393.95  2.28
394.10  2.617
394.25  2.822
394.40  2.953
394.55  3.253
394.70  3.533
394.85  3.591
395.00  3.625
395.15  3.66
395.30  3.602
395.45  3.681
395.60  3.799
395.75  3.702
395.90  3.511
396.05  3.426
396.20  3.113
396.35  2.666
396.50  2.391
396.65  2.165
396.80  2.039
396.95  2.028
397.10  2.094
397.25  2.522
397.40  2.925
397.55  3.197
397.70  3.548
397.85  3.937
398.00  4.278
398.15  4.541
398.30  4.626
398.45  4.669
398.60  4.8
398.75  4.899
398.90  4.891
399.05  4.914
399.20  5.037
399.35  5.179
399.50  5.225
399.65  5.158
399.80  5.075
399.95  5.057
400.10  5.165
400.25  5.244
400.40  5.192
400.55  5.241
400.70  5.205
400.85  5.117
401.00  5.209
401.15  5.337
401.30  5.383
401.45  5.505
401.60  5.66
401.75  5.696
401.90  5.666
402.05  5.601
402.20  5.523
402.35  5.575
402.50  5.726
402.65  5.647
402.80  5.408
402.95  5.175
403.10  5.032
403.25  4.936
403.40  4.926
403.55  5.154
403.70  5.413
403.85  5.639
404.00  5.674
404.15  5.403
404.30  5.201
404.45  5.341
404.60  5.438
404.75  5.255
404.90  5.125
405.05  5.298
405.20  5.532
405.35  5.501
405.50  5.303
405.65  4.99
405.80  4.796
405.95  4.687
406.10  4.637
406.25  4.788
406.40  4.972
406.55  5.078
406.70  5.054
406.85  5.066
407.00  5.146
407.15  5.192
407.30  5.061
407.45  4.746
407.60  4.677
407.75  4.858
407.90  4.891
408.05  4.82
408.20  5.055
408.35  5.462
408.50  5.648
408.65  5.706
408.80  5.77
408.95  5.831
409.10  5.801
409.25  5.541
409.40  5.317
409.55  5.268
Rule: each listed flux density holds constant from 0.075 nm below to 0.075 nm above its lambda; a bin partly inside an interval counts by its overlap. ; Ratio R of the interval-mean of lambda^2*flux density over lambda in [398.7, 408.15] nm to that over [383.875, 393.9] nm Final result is 1.96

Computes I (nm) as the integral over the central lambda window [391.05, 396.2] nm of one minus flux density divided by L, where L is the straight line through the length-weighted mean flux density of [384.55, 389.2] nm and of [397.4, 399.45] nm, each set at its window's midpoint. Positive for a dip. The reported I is 0.86 nm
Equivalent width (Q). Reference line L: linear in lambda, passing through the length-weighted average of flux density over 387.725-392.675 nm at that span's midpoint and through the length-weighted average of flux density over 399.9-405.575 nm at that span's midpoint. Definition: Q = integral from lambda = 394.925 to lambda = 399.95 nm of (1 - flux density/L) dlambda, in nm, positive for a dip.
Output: 0.80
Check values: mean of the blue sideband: 3.31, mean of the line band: 3.8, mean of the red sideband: 5.36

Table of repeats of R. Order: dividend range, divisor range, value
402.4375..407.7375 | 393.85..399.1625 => 1.57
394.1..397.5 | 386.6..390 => 1.07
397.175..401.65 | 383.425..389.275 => 1.99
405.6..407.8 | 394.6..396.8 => 1.59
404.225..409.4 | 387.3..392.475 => 1.72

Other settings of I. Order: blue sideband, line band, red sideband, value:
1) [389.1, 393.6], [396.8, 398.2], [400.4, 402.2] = 0.44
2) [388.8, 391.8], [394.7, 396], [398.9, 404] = 0.22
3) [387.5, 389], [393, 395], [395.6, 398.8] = 0.40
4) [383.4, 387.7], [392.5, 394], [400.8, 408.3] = 0.64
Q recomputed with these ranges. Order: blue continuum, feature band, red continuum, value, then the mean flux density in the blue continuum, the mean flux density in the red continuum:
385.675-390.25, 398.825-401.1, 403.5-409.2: -0.38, 2.87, 5.21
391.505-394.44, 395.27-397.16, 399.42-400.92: 0.40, 2.64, 5.17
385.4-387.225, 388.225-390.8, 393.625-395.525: -0.46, 2.57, 3.05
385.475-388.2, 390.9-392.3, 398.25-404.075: -0.13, 2.6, 5.25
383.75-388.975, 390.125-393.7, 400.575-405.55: 0.36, 2.55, 5.38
